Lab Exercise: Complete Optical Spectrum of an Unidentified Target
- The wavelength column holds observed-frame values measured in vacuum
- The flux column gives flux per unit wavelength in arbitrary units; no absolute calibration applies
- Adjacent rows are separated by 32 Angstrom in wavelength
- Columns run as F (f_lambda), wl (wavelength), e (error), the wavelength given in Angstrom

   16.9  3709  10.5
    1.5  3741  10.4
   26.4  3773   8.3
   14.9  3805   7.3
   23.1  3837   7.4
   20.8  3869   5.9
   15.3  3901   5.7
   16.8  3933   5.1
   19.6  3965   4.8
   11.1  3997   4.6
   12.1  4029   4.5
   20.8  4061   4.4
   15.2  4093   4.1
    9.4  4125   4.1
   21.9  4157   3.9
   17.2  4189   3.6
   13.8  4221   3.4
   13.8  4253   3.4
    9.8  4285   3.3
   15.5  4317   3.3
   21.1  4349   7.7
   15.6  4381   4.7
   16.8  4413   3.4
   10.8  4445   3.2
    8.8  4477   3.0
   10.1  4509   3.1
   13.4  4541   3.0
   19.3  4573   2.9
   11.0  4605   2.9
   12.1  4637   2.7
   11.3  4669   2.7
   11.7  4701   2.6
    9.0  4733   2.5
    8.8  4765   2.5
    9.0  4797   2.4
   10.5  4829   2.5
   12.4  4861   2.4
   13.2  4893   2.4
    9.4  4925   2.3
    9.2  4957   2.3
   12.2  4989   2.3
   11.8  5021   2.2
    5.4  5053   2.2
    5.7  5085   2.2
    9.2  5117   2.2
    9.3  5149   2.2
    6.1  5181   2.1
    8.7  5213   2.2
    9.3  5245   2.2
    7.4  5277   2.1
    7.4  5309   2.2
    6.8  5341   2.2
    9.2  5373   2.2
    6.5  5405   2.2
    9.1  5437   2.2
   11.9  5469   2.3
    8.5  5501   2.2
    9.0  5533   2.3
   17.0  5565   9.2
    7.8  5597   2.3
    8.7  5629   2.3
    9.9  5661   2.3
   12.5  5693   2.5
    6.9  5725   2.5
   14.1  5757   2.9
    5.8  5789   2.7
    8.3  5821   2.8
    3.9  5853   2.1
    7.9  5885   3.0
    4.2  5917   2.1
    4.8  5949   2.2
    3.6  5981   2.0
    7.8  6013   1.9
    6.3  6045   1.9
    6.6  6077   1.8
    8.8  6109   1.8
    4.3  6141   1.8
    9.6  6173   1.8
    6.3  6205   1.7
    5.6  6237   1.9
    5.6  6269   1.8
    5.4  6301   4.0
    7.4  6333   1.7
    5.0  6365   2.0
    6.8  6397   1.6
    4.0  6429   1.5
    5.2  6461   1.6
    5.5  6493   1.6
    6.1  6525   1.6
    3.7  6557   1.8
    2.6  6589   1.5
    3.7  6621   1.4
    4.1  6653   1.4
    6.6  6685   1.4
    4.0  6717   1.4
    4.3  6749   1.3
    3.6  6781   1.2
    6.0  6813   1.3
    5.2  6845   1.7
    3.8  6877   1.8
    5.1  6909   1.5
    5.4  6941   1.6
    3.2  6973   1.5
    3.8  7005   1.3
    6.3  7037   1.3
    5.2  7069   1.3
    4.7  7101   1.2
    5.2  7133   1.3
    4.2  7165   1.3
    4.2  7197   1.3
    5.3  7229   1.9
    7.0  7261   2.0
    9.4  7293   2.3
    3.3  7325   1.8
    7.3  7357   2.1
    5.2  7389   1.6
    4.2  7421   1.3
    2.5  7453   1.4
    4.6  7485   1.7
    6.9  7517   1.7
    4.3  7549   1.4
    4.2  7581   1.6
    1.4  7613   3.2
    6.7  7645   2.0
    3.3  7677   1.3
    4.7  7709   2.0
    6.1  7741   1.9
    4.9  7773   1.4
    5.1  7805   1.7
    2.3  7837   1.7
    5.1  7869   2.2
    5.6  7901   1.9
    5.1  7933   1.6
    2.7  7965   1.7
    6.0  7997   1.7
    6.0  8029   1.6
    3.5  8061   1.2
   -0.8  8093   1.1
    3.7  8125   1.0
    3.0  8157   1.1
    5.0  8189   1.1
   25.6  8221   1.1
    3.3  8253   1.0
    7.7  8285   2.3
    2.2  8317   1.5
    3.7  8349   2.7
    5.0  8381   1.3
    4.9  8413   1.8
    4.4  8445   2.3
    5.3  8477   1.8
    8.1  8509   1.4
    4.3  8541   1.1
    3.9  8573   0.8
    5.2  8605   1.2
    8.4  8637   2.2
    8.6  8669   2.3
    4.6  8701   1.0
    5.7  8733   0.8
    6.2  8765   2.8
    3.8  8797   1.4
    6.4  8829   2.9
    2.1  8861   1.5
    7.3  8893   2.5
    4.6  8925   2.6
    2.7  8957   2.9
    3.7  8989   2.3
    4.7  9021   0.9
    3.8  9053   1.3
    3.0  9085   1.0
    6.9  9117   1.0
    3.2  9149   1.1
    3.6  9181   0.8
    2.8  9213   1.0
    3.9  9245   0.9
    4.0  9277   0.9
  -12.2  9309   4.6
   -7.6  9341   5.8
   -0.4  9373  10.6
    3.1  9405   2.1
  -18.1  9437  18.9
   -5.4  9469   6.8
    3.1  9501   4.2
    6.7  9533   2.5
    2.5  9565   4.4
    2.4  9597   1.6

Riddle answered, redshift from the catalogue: 1.203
